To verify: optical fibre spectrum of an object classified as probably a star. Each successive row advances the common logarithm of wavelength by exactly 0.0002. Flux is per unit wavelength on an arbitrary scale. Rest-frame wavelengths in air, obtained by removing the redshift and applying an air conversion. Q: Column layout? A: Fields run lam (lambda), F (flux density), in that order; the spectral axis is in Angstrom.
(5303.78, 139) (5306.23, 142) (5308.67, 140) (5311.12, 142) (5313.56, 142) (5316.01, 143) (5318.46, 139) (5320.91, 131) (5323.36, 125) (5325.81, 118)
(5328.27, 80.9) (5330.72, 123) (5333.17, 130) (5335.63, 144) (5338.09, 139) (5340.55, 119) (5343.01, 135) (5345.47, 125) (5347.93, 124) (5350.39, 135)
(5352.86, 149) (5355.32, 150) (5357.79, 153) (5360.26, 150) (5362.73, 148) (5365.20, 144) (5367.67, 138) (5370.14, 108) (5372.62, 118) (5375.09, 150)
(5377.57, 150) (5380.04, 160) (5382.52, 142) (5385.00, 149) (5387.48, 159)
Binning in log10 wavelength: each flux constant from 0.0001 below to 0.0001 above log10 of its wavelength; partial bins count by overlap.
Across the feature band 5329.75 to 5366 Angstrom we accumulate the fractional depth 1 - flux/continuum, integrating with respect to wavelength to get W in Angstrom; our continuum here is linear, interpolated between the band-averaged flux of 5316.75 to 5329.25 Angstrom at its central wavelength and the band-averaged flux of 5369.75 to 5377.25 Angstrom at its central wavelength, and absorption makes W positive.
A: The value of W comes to -3.6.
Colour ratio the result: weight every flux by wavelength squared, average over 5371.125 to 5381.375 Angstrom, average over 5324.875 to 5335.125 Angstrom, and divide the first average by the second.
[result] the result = 1.27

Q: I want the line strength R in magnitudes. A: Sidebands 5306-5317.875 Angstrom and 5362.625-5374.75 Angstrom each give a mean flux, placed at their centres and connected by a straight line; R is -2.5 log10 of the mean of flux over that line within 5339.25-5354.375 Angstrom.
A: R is 0.03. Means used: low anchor 142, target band 132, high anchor 131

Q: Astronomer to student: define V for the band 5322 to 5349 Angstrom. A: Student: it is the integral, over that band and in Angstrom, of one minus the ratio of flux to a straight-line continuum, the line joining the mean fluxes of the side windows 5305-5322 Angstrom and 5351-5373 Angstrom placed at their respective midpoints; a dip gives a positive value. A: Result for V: 3.12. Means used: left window 140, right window 140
